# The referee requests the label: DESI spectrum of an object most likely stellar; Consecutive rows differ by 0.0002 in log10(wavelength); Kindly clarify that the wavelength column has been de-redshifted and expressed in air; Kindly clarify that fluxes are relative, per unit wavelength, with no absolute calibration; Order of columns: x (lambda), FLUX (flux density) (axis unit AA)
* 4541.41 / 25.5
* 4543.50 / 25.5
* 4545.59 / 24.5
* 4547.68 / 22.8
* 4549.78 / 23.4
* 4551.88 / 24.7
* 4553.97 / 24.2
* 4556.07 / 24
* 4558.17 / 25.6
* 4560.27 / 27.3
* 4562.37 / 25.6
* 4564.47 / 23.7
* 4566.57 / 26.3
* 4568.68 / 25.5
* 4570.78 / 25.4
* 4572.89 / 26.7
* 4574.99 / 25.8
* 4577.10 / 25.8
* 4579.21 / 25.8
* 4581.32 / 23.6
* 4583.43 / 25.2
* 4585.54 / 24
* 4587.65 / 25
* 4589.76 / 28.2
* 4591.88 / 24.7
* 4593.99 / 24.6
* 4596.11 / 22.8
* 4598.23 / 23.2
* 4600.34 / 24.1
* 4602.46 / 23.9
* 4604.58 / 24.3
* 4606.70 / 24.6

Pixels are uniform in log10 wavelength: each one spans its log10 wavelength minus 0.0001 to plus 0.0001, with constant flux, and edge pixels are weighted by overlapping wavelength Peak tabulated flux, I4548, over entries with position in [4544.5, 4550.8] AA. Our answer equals 24.5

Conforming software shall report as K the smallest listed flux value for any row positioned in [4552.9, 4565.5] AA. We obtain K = 23.7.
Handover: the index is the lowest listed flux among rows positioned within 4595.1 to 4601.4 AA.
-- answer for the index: 22.8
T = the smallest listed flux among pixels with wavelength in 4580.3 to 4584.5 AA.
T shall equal 23.6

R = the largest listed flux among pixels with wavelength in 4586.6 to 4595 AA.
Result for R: 28.2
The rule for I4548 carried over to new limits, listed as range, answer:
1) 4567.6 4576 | 26.7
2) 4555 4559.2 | 25.6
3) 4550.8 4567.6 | 27.3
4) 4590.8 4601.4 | 24.7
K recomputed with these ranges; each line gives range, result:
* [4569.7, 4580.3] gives 25.4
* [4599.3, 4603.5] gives 23.9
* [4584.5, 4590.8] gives 24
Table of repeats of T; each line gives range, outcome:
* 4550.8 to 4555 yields 24.2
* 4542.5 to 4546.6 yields 24.5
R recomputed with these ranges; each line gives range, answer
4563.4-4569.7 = 26.3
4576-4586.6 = 25.8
